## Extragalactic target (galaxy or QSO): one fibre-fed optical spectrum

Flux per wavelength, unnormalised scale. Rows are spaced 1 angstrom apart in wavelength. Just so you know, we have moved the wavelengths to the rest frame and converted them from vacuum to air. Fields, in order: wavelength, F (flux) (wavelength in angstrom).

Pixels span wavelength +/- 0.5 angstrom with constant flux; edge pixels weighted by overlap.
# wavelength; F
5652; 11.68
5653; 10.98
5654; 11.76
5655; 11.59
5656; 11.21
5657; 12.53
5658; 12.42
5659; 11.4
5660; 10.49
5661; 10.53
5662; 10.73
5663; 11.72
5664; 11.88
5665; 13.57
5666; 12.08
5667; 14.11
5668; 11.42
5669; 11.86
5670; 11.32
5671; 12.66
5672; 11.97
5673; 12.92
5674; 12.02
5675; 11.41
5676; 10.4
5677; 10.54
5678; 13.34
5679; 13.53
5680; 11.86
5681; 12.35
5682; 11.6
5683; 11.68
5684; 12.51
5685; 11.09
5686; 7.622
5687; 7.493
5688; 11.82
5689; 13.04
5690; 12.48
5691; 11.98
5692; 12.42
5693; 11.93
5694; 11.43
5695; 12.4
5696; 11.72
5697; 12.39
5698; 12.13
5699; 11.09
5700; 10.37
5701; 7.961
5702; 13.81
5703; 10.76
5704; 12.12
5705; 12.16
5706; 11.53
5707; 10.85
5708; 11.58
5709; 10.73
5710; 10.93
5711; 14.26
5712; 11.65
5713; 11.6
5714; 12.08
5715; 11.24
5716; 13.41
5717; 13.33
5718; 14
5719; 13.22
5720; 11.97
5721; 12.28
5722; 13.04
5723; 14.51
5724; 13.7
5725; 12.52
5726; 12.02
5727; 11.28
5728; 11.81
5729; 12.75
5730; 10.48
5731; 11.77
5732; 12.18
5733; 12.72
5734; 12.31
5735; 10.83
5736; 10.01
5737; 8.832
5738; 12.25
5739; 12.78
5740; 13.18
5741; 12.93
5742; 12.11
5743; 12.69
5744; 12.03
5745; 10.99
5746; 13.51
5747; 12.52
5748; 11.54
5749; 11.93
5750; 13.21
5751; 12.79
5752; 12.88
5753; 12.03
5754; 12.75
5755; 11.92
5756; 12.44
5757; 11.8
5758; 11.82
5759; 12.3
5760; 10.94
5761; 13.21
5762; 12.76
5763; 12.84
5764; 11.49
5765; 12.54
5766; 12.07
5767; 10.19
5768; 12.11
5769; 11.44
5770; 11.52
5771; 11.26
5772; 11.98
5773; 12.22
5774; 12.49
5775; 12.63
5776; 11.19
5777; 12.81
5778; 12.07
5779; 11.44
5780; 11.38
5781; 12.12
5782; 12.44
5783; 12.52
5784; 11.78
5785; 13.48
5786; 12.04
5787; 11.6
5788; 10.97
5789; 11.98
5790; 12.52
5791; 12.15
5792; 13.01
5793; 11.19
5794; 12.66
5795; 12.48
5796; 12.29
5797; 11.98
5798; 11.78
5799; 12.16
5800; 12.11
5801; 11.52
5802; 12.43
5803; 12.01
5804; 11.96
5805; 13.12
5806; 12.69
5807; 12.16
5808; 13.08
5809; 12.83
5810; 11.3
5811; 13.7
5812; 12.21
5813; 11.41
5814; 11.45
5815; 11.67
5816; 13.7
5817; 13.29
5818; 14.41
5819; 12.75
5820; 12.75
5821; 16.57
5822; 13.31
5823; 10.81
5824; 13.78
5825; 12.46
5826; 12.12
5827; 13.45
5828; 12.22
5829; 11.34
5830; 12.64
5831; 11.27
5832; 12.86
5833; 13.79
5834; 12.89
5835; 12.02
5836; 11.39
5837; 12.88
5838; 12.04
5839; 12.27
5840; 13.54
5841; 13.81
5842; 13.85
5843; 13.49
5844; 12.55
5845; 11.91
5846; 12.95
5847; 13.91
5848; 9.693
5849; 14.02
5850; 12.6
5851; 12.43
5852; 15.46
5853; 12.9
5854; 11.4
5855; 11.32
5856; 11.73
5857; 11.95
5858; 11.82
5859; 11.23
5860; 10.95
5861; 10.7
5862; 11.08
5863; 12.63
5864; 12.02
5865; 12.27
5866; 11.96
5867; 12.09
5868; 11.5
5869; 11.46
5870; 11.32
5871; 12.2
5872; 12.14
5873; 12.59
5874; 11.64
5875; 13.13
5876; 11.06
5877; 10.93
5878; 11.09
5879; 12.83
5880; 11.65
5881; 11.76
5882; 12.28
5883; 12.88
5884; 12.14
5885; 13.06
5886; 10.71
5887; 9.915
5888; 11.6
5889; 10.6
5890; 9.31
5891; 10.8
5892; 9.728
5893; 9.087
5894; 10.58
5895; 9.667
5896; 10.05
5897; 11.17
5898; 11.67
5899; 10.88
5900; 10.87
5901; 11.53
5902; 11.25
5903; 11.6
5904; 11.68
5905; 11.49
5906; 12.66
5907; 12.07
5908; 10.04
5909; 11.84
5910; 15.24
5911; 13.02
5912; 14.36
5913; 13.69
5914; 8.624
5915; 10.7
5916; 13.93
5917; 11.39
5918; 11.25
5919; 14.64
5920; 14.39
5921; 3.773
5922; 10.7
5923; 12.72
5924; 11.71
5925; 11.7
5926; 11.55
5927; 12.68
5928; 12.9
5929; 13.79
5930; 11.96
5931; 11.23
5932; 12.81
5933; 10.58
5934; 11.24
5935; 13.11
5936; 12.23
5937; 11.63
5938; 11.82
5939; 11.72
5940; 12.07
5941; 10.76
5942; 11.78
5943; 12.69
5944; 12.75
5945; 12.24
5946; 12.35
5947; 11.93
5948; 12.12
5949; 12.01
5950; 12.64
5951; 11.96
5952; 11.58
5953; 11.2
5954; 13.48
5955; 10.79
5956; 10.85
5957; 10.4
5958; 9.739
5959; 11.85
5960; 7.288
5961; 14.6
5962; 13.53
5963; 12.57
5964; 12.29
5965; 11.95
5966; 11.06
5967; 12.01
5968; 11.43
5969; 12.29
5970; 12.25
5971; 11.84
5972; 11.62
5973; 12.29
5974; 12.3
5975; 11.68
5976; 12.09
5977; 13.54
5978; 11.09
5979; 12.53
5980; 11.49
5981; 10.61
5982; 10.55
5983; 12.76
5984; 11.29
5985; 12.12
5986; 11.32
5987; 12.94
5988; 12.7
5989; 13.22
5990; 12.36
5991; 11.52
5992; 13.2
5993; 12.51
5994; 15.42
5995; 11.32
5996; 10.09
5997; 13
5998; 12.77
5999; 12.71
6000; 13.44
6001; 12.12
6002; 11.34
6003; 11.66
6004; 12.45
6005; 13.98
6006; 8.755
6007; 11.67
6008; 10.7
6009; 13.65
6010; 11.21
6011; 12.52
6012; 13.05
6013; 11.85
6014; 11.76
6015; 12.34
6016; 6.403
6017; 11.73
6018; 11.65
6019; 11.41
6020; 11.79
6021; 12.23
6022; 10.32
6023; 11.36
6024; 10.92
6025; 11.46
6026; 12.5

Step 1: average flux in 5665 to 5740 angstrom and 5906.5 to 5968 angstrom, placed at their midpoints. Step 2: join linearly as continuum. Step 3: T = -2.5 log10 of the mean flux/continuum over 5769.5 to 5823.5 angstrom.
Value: -0.04 mag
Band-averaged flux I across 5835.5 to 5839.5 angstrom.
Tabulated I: 12.1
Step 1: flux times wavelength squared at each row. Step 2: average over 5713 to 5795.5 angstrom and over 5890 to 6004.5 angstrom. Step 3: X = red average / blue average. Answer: 1.0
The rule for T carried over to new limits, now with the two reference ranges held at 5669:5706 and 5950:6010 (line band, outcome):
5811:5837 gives -0.08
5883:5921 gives 0.04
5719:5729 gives -0.08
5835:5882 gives -0.03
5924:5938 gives -0.02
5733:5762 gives -0.04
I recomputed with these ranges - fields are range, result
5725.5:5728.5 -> 11.7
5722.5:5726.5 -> 13.2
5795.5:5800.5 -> 12.1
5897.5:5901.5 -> 11.2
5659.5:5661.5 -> 10.5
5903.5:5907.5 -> 12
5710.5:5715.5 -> 12.2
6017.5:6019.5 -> 11.5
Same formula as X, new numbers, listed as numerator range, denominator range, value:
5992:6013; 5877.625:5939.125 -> 1.09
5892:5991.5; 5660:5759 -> 1.07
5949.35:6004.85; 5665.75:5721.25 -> 1.12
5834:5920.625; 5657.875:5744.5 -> 1.06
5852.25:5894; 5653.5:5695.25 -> 1.05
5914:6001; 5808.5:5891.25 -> 1.01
